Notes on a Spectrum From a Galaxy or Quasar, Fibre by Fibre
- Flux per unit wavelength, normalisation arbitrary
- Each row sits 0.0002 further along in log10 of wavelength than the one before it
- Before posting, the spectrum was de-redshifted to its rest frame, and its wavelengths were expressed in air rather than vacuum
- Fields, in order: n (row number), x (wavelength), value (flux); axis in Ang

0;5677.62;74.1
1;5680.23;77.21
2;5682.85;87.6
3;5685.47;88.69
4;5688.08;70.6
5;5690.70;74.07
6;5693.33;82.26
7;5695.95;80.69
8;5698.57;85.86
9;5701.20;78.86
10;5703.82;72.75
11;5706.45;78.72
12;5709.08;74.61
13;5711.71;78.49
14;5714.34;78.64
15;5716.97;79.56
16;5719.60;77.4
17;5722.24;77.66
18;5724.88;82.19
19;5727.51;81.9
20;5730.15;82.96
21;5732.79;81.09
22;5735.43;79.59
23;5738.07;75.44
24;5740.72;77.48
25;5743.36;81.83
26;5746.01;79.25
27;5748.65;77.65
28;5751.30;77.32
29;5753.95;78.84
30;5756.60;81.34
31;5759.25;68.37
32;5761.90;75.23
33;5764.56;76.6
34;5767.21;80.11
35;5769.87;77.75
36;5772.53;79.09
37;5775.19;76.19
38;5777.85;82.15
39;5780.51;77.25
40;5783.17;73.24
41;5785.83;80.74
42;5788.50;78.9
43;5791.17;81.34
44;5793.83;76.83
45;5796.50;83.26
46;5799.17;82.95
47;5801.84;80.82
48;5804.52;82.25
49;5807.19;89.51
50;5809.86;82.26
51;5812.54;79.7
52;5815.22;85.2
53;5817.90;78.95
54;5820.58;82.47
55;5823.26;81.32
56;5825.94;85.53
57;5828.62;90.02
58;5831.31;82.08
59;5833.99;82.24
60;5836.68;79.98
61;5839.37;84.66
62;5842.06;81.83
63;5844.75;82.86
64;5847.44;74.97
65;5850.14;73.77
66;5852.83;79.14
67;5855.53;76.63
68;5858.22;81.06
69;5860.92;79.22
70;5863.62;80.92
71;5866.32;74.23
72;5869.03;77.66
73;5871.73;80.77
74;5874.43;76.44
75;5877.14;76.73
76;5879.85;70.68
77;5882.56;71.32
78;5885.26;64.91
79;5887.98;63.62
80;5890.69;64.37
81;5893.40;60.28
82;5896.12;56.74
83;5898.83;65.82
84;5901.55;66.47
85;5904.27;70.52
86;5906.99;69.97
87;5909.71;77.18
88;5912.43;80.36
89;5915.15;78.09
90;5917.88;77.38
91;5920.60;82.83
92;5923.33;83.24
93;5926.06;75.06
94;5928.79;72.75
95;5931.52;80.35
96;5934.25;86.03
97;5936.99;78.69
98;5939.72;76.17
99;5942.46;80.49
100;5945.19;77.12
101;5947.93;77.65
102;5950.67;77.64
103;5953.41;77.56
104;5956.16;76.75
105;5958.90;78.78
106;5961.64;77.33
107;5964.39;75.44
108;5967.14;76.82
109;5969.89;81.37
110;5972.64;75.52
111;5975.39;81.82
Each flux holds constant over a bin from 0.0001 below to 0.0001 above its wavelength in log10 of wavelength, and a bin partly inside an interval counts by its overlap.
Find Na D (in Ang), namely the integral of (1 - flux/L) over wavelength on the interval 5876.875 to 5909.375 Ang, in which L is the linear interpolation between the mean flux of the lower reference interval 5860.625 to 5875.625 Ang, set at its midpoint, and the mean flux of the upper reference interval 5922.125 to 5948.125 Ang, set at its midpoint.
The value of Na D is 4.8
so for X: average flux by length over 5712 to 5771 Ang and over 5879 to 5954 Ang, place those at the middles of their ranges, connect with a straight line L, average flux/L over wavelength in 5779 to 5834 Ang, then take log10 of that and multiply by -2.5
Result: -0.07 mag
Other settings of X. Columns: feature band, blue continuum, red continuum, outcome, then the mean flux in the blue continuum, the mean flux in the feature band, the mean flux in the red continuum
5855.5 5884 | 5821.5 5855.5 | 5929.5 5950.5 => 0.05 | 81.4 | 76.9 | 79.2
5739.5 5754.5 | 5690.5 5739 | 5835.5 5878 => 0.01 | 79.2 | 78.8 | 78.8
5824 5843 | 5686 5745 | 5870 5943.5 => -0.11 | 78.9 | 83.7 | 73.6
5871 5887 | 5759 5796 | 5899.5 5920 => 0.03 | 77.8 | 72.9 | 74.3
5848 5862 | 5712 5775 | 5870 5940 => -0.04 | 78.5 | 77.8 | 73.3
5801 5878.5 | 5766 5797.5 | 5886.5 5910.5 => -0.12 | 78.9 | 80.8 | 65.8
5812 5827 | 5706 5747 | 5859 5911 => -0.11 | 79.2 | 82.3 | 71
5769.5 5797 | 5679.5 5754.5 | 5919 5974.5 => 0.00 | 79.3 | 78.7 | 78.4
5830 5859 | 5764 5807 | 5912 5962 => -0.01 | 79.7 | 79.9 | 78.6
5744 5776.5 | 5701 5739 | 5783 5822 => 0.04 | 78.7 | 77.4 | 81.5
